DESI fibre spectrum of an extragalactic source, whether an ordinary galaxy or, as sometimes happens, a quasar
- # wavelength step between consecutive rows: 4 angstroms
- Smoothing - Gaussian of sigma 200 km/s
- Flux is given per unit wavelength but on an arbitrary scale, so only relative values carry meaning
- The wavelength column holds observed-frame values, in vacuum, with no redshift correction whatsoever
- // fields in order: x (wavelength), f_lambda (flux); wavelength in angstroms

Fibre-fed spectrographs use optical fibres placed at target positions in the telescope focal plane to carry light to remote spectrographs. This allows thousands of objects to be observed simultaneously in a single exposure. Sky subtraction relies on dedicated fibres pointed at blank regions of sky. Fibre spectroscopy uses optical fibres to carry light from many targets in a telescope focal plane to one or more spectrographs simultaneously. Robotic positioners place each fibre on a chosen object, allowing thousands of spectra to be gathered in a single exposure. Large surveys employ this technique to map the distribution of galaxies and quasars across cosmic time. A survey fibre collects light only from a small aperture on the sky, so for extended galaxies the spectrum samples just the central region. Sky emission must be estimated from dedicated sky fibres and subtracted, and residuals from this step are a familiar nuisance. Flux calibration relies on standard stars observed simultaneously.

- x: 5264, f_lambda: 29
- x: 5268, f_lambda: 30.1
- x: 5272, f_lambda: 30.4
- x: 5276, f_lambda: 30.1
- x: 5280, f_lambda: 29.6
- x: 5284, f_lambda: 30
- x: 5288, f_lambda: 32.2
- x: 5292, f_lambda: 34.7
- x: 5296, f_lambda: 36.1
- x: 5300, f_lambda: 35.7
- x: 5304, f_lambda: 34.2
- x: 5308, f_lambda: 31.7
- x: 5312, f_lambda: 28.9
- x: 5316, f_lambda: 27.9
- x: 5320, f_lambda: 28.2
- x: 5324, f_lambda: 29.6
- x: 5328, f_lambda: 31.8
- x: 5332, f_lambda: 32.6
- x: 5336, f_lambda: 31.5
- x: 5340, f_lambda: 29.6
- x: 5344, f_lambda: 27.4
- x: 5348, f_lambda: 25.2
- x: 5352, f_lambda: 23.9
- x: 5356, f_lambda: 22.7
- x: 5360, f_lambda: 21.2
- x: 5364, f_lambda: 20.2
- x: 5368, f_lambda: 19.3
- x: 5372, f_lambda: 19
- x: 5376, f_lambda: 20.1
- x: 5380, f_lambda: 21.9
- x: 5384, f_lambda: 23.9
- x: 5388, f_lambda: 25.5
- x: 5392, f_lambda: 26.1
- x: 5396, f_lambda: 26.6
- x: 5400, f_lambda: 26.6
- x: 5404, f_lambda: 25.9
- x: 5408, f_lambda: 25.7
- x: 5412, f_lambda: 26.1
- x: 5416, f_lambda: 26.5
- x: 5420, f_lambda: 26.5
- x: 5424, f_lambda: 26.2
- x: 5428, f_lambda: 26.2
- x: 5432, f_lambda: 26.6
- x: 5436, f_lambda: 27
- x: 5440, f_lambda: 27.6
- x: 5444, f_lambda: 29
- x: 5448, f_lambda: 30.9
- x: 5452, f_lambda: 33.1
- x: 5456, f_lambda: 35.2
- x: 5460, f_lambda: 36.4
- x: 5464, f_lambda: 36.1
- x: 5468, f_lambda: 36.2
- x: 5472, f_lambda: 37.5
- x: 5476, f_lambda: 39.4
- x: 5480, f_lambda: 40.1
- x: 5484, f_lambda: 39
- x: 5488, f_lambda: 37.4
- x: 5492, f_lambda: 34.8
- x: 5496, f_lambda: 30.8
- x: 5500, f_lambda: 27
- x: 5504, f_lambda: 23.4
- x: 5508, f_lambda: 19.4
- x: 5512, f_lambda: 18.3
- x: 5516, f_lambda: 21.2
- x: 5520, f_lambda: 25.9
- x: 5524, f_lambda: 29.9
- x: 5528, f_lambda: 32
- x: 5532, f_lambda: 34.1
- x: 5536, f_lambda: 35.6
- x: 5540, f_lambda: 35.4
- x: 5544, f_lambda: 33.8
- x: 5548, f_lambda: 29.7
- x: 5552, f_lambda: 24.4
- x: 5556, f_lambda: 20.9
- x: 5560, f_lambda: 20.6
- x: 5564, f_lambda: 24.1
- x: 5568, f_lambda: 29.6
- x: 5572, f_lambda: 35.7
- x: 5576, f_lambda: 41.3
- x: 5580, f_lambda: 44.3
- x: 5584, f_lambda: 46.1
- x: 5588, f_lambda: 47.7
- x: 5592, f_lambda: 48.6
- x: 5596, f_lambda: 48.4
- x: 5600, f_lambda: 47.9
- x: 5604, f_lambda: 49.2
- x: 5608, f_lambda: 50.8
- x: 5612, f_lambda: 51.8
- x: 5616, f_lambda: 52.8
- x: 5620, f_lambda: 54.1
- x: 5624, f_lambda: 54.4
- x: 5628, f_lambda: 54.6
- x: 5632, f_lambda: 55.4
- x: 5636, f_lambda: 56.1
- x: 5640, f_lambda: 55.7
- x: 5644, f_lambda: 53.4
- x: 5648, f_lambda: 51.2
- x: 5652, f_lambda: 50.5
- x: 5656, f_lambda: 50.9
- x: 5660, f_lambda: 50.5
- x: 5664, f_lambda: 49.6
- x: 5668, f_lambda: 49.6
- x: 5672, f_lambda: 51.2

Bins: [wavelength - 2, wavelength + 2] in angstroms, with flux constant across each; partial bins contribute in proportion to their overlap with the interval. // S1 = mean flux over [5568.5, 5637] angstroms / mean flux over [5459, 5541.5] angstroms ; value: 1.53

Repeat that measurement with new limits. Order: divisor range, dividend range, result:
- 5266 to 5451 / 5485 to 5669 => 1.45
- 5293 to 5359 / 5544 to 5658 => 1.49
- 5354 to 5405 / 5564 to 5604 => 1.86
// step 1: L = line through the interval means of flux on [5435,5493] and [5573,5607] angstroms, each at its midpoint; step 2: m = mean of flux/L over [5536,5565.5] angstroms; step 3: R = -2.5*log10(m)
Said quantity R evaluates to 0.47 mag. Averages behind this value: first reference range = 34.8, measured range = 27.6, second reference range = 46.5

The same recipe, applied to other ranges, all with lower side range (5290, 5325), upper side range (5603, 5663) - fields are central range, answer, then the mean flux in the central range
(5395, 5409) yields 0.40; 26.2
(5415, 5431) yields 0.43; 26.4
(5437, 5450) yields 0.37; 29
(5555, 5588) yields 0.39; 34.1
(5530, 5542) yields 0.31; 35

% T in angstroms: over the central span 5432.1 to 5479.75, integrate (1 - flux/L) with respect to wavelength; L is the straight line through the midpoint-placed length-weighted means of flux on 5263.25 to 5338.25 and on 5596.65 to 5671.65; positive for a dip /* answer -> 8.82 angstroms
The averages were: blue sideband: 31.3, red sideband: 52.1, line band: 33.5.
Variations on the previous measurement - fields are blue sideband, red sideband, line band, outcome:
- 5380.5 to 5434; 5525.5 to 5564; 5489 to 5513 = 1.5 angstroms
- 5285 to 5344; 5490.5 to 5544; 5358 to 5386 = 9.0 angstroms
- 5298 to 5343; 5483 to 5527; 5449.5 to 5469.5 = -4.7 angstroms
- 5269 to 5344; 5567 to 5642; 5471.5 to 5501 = 4.2 angstroms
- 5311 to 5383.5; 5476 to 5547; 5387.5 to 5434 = 2.2 angstroms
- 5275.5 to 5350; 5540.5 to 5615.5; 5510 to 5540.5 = 7.0 angstroms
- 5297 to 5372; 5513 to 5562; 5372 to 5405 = 4.4 angstroms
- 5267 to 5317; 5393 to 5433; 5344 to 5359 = 2.5 angstroms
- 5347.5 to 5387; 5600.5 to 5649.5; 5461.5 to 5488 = -2.4 angstroms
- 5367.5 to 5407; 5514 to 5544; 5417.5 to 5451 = -2.0 angstroms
